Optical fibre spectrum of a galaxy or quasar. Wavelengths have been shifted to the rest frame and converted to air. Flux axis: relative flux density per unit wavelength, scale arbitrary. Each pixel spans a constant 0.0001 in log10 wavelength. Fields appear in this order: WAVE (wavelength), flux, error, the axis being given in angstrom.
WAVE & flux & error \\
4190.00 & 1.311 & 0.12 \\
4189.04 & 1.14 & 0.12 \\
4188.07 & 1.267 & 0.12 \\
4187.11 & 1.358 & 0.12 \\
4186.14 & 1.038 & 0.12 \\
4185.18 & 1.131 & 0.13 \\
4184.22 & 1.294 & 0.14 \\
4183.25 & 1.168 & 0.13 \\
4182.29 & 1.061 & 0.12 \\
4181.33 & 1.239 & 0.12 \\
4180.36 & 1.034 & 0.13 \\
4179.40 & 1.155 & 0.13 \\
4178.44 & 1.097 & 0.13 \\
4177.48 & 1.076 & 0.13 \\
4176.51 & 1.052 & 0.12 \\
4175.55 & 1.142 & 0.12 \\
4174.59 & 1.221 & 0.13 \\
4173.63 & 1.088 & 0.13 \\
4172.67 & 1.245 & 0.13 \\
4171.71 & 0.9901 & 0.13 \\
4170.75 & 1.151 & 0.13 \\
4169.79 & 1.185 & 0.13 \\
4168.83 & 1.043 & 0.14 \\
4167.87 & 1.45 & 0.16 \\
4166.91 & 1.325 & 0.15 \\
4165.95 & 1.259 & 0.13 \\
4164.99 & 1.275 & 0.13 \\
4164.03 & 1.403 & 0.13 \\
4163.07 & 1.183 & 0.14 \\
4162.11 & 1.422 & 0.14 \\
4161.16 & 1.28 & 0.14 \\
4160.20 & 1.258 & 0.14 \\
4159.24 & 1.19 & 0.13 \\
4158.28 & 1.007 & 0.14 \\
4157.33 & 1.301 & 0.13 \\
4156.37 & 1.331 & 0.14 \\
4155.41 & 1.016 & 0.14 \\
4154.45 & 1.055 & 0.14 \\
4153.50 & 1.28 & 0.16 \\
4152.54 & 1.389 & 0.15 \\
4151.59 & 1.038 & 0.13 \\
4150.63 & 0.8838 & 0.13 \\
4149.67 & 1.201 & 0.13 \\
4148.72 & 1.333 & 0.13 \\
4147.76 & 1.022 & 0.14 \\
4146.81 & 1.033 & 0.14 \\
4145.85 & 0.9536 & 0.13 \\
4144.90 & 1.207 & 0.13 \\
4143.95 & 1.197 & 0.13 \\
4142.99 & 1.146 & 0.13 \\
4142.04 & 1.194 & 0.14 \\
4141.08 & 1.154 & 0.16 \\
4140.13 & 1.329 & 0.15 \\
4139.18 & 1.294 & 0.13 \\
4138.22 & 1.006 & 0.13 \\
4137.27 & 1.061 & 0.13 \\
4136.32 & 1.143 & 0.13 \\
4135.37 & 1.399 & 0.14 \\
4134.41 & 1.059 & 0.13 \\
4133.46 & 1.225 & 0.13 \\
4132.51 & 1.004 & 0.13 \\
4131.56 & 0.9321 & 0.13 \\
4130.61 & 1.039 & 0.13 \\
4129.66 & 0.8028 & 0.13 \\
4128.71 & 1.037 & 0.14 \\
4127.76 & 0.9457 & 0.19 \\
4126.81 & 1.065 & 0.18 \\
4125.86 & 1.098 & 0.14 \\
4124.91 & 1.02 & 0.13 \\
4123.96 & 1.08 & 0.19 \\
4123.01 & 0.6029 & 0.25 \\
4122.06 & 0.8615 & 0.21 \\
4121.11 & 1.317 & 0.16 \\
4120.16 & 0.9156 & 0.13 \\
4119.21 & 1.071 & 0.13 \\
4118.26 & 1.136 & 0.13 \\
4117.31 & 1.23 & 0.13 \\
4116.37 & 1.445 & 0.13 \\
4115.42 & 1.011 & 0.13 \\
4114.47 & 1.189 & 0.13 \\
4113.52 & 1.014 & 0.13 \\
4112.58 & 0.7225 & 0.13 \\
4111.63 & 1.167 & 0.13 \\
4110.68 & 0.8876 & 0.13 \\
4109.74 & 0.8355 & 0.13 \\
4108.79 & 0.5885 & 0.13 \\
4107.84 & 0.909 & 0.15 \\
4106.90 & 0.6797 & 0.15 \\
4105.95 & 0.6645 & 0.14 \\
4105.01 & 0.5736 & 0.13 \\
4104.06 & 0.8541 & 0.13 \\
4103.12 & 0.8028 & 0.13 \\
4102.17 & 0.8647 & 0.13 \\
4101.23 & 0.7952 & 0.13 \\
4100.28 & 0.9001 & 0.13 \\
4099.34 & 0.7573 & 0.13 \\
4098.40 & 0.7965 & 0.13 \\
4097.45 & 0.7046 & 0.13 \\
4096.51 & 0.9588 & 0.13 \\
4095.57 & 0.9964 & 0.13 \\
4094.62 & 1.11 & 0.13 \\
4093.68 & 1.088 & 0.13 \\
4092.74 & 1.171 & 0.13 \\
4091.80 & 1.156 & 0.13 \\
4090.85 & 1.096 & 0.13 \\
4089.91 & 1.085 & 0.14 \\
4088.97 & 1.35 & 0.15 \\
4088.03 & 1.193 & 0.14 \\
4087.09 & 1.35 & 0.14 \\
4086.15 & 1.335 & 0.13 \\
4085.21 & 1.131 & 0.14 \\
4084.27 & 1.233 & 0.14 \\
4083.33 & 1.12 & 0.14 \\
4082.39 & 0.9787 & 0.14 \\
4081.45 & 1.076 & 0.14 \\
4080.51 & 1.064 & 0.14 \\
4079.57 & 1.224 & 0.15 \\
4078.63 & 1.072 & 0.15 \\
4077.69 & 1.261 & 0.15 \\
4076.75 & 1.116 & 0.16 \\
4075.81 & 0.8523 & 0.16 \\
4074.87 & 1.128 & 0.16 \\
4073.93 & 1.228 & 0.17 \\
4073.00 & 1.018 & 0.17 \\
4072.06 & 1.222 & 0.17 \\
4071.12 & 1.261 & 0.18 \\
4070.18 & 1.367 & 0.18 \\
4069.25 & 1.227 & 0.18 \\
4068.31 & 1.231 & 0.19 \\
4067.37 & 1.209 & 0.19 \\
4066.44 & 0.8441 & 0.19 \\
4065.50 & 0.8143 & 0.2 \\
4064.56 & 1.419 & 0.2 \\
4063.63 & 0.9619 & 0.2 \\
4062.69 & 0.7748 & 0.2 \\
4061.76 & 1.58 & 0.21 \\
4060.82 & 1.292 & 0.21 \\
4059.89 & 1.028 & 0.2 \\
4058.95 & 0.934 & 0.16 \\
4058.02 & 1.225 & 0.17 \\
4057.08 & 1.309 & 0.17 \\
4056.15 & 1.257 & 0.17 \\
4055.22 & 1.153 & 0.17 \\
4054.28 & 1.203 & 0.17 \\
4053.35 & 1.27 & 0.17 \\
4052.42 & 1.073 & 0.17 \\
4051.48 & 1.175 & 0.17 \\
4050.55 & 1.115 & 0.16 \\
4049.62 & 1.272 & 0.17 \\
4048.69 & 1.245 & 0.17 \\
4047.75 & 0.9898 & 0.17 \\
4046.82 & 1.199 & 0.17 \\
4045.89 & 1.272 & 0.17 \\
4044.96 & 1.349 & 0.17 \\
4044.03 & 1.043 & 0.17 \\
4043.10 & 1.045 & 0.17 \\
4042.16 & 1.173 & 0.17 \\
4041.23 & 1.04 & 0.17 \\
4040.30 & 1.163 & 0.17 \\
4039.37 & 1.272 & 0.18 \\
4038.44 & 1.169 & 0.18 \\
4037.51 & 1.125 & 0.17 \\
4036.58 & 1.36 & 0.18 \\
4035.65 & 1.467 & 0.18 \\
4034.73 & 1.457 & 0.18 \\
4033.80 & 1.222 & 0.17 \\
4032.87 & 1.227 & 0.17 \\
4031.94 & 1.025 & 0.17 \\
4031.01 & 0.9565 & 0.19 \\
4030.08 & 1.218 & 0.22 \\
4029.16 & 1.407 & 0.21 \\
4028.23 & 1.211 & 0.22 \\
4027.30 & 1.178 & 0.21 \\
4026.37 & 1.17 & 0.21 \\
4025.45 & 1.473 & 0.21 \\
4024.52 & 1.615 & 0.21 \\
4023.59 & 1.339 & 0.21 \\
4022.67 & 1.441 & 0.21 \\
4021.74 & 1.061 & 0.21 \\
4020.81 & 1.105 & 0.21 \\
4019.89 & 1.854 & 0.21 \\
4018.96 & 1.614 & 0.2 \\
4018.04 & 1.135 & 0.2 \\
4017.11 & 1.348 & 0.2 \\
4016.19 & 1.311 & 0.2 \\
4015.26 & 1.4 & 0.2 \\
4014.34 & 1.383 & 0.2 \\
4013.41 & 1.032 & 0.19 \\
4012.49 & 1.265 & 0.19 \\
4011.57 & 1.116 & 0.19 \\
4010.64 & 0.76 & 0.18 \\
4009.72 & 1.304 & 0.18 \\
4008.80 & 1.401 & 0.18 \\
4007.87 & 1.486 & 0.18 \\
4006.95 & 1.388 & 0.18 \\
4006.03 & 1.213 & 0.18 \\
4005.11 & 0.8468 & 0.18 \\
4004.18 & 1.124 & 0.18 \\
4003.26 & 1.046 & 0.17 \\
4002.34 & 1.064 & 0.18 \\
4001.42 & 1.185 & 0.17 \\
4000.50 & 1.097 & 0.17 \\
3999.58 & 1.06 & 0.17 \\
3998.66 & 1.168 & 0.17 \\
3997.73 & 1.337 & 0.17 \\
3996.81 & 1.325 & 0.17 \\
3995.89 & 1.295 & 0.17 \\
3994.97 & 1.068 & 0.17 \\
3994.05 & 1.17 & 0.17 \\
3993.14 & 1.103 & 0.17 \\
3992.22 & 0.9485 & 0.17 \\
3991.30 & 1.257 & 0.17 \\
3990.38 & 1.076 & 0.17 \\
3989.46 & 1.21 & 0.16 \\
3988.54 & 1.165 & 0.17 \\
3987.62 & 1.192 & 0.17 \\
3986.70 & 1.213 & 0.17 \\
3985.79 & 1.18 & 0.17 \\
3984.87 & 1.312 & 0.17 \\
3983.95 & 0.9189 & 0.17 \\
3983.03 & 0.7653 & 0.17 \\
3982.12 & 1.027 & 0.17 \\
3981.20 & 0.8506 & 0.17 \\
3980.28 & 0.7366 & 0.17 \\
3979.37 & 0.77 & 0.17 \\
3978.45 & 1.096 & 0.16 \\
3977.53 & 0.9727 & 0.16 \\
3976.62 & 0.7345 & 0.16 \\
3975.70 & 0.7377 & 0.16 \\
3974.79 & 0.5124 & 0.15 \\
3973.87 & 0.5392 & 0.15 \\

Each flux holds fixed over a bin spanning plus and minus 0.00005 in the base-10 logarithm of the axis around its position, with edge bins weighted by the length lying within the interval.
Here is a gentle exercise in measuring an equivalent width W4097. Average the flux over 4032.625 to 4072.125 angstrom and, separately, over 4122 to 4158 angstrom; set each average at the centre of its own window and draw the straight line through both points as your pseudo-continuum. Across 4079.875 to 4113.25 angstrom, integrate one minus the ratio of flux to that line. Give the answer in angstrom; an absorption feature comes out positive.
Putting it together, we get 5.02 angstrom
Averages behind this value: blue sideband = 1.19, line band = 0.973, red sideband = 1.1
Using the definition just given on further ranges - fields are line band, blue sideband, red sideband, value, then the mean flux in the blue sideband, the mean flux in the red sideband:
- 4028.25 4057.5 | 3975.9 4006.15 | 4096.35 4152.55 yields -4.33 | 1.07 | 1.01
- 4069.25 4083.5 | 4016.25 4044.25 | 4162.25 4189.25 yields 1.20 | 1.27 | 1.18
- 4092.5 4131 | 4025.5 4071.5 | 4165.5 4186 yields 7.56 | 1.19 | 1.16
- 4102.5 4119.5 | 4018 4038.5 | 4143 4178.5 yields 4.08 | 1.3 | 1.18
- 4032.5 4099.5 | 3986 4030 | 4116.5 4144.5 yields 0.84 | 1.23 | 1.09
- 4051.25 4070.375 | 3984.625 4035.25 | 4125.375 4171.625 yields 0.74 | 1.23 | 1.16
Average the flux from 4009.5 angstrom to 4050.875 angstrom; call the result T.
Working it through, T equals 1.24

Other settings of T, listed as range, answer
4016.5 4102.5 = 1.17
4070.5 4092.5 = 1.16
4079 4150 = 1.04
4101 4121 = 0.931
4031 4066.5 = 1.17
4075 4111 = 0.992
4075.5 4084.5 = 1.1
